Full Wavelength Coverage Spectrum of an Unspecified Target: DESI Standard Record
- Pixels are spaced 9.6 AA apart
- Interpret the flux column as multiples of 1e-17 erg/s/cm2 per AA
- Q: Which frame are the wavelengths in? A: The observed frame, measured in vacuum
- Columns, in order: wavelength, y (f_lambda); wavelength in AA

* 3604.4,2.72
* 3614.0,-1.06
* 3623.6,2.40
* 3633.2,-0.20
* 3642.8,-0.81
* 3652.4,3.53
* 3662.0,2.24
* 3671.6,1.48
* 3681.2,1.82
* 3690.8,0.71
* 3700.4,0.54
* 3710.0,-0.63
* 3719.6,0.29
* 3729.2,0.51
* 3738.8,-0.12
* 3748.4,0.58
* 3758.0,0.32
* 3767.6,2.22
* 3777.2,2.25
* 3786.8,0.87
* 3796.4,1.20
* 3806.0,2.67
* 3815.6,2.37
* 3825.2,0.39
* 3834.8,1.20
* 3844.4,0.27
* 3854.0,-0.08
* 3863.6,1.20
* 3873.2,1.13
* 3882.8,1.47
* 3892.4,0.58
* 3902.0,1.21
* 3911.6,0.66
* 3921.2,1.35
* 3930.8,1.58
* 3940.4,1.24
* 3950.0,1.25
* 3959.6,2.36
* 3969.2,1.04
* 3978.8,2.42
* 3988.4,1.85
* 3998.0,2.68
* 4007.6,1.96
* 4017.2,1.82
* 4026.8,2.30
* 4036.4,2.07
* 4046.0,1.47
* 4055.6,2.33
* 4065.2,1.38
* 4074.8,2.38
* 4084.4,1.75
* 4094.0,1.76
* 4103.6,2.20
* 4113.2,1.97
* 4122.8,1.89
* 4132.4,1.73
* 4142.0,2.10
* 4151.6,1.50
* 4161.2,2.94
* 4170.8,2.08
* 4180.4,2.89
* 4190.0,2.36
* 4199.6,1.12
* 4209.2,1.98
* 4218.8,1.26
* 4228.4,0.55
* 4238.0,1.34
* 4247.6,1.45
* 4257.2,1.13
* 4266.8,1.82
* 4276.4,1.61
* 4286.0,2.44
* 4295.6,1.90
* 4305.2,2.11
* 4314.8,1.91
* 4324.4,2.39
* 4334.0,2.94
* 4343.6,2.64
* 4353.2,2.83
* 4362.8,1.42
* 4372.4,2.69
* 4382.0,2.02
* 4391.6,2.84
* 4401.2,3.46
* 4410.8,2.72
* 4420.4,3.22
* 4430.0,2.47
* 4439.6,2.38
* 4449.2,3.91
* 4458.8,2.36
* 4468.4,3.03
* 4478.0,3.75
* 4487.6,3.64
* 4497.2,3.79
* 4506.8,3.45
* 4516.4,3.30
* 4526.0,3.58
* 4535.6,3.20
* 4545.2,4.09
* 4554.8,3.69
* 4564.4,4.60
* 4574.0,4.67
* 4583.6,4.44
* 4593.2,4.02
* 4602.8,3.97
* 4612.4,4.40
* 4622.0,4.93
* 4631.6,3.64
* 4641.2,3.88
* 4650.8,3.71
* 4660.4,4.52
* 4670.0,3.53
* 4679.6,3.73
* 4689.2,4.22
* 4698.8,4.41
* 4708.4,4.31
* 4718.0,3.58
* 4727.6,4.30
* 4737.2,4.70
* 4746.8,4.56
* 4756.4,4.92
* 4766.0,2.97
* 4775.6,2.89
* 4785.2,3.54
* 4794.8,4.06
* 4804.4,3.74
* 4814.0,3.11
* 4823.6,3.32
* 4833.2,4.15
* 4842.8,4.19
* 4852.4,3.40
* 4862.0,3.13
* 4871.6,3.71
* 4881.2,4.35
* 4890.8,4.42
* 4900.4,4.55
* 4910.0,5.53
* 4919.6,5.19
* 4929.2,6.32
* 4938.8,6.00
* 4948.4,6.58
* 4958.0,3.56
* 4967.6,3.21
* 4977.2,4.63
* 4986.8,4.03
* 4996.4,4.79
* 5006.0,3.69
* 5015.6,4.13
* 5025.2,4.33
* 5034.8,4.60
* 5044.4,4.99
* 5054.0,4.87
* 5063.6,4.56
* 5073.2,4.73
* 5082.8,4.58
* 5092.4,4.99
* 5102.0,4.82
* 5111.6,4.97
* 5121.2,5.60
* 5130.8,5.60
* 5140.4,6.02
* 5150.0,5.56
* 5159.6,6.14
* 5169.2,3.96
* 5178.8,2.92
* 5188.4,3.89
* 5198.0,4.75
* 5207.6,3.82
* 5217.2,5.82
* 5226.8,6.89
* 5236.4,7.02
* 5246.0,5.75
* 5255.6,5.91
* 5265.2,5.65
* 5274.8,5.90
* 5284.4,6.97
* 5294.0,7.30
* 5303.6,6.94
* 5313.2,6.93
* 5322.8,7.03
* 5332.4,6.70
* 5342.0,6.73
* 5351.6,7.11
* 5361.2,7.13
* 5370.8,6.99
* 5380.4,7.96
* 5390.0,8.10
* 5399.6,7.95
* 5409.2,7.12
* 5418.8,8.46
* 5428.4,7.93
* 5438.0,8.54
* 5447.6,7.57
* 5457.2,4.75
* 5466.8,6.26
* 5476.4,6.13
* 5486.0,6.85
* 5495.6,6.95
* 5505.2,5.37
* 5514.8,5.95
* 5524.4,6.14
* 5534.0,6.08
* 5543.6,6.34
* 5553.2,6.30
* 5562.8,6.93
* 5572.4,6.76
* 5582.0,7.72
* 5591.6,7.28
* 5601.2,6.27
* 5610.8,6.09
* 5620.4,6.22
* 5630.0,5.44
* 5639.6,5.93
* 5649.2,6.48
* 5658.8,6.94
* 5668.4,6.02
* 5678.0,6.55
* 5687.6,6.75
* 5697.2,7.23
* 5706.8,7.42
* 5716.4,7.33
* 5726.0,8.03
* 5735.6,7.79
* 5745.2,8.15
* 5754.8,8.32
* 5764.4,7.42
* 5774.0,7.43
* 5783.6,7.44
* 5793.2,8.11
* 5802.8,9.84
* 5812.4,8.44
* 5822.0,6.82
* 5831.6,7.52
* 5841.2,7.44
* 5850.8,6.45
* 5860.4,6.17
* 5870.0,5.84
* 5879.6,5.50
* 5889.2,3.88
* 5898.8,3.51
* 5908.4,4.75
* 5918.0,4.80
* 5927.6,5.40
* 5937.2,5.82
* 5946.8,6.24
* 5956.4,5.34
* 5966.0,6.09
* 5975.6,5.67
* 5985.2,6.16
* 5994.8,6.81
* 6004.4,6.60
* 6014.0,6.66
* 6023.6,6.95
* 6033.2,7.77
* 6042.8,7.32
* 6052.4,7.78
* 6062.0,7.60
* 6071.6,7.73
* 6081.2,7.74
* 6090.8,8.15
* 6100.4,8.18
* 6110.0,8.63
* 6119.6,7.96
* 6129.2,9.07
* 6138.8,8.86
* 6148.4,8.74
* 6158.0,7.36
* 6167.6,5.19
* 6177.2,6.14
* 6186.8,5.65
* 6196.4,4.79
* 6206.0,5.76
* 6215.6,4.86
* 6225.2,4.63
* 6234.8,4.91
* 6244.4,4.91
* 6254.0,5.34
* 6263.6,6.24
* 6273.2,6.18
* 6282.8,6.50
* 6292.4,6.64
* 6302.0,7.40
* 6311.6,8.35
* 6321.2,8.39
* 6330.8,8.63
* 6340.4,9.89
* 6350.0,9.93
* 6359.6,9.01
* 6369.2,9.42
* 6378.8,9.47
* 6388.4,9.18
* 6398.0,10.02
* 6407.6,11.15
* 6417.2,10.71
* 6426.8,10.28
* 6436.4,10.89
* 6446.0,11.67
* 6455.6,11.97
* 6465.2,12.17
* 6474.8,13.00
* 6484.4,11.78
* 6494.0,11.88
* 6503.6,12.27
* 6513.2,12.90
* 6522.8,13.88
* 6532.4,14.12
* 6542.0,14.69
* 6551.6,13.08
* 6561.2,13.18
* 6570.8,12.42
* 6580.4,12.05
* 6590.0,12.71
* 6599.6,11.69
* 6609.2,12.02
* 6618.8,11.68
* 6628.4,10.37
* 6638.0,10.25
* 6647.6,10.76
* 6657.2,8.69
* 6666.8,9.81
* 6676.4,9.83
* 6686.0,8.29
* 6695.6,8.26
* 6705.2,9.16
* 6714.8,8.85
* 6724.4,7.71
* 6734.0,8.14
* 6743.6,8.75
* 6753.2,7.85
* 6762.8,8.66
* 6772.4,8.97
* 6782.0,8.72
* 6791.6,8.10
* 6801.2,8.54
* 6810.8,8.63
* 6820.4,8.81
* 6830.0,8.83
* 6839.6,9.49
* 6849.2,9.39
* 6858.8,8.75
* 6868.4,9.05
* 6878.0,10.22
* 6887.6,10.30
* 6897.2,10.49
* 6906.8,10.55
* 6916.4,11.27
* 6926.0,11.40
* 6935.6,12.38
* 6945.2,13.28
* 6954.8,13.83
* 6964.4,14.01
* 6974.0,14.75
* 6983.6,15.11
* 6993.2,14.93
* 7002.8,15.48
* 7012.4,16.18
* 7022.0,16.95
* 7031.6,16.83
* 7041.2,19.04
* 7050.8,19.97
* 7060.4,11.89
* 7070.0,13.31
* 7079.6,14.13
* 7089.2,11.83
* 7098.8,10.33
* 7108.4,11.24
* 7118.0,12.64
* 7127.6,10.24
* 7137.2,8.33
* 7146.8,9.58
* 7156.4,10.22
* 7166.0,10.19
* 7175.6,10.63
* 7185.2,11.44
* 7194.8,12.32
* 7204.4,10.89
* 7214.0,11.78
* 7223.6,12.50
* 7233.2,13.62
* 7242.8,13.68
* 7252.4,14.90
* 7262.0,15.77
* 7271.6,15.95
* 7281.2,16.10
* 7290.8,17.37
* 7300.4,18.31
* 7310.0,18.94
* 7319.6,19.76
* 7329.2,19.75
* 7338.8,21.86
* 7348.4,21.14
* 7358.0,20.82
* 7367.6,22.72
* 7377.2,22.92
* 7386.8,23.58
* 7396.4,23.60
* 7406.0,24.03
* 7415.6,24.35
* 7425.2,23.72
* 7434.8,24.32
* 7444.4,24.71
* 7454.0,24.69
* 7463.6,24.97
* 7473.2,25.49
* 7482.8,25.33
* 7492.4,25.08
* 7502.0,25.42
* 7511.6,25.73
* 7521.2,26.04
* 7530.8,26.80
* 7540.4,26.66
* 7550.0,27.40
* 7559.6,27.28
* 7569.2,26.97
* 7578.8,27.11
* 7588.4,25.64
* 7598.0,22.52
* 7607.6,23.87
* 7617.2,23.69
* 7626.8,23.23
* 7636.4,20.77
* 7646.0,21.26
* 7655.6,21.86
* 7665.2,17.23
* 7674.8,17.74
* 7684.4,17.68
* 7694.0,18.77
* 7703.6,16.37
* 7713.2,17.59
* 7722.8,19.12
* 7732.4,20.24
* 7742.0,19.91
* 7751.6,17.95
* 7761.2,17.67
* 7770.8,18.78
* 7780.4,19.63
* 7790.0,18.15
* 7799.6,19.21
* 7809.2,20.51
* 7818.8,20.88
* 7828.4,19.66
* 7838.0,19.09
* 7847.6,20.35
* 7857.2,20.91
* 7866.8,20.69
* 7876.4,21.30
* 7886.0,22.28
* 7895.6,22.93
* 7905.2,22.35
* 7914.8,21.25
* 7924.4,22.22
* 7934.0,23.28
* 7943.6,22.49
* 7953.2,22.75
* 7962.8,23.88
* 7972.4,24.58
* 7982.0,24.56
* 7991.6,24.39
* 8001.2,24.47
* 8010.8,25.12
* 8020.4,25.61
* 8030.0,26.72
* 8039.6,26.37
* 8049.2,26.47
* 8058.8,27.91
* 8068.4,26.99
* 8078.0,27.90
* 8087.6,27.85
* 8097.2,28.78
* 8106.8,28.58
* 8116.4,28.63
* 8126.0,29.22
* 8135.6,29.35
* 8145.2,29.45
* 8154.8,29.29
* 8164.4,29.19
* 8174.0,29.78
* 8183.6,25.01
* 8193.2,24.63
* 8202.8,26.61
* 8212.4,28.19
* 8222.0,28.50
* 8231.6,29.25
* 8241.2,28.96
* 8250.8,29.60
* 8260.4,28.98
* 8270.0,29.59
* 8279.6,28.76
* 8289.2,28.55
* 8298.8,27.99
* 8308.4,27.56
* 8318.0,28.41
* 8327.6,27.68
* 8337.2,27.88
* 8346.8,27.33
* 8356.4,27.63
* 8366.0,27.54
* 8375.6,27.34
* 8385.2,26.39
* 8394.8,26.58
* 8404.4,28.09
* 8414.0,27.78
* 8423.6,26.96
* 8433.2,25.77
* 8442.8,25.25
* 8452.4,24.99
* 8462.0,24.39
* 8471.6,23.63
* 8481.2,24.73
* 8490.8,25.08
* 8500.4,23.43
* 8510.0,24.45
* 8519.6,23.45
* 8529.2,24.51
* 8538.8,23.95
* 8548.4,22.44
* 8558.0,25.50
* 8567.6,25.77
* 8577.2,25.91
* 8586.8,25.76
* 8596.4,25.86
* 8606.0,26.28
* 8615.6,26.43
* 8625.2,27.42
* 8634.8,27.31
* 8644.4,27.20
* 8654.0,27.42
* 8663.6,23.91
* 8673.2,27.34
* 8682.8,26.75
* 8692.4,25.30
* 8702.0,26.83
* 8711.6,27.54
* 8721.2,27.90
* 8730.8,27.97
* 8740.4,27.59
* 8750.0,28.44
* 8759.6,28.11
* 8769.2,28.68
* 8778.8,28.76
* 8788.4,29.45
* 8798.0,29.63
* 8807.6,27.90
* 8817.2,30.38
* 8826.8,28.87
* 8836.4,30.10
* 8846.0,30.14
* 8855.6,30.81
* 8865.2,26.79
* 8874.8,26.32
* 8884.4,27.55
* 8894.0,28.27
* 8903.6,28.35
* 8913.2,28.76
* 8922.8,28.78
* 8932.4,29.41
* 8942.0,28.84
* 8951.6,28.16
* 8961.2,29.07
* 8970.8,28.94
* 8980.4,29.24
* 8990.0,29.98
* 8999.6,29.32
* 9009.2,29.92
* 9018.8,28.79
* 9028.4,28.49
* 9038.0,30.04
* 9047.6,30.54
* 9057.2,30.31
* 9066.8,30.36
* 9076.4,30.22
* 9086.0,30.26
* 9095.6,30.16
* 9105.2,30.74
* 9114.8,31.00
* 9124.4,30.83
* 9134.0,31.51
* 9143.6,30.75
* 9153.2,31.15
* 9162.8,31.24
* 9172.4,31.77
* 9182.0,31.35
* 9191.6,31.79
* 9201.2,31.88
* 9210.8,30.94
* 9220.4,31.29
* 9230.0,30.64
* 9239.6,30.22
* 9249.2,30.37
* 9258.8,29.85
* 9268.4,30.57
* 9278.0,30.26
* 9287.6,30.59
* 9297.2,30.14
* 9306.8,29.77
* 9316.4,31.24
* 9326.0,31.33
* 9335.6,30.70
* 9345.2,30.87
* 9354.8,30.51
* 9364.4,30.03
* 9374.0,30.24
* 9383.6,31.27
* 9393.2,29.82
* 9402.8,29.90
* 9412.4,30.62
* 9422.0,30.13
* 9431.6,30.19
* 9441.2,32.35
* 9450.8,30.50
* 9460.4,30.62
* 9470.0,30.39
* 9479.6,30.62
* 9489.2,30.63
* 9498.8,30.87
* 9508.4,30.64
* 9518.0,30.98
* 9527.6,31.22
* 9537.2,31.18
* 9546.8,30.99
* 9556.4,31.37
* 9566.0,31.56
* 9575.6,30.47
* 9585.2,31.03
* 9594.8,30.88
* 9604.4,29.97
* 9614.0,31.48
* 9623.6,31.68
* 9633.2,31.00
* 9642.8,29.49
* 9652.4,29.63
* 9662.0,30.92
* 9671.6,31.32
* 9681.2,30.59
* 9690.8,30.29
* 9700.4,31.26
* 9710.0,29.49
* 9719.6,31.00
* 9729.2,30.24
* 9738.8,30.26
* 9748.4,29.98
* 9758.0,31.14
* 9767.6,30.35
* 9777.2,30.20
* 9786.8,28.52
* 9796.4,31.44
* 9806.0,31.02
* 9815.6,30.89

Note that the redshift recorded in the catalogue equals 0.00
